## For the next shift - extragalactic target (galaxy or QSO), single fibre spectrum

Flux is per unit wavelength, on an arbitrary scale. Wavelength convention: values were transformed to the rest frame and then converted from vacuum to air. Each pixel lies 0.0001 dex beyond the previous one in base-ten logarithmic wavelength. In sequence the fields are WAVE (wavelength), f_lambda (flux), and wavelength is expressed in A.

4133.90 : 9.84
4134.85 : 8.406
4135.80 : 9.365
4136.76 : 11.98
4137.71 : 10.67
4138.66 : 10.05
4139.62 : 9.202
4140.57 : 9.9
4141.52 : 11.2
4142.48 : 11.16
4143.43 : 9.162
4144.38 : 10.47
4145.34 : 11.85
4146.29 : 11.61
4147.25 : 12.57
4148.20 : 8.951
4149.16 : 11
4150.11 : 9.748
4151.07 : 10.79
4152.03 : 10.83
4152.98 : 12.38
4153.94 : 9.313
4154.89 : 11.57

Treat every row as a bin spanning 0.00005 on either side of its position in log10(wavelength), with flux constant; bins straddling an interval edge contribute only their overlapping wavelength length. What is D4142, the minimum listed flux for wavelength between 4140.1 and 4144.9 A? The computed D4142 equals 9.162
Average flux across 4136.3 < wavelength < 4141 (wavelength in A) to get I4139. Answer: 10.4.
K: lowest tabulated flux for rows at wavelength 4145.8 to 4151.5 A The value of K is 8.951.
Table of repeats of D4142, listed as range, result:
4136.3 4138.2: 10.67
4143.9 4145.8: 10.47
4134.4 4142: 8.406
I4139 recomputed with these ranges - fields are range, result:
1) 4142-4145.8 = 10.7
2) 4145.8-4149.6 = 11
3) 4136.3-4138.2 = 11.3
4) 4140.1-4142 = 10.6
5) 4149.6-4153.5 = 10.9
